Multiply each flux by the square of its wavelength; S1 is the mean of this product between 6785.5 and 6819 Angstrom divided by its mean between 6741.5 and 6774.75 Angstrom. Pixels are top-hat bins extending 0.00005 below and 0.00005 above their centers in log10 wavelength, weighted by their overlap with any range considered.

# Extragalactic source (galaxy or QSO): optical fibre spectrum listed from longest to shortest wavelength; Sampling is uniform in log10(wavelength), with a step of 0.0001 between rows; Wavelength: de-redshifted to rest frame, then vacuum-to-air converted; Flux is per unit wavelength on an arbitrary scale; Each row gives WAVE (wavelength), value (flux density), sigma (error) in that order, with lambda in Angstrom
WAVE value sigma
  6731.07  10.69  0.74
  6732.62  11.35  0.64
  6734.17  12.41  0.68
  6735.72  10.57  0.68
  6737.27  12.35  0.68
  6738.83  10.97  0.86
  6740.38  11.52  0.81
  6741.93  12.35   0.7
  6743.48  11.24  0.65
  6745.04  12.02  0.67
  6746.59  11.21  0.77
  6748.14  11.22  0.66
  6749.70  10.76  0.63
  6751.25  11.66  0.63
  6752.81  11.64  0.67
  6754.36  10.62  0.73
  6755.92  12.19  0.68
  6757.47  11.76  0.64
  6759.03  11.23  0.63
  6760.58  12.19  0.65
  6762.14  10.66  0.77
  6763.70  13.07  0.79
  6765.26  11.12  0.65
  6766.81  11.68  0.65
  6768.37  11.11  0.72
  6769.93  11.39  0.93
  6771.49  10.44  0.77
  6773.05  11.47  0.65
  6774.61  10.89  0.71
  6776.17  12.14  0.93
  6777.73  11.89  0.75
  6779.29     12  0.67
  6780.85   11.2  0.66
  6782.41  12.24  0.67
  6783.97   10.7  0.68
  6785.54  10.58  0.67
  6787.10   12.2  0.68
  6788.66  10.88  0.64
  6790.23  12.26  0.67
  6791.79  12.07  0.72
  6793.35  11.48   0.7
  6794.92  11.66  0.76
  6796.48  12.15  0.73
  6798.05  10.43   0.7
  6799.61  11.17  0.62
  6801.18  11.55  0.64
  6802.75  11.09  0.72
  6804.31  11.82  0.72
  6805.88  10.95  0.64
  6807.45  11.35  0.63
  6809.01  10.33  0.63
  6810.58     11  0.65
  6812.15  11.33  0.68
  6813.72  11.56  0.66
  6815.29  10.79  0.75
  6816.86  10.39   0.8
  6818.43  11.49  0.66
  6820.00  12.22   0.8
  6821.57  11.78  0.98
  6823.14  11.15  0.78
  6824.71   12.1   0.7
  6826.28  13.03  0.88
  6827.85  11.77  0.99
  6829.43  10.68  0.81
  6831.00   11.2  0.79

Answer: 1.00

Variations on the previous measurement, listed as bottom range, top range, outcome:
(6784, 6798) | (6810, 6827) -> 1.01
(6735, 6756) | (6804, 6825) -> 1.01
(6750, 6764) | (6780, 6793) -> 1.00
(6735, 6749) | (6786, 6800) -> 1.02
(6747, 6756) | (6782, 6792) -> 1.03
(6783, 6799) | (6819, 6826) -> 1.05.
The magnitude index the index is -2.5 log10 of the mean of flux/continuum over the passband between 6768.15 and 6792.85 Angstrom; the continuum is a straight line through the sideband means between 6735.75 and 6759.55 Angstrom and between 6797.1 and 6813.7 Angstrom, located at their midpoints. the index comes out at -0.02 mag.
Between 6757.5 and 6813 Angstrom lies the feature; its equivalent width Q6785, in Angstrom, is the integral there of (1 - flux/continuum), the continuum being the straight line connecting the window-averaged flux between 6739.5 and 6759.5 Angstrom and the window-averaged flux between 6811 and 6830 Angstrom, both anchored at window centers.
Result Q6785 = 0.4 Angstrom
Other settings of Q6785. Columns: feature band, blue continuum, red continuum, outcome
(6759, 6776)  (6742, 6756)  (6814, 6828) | 0.1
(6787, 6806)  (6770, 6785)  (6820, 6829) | 0.2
